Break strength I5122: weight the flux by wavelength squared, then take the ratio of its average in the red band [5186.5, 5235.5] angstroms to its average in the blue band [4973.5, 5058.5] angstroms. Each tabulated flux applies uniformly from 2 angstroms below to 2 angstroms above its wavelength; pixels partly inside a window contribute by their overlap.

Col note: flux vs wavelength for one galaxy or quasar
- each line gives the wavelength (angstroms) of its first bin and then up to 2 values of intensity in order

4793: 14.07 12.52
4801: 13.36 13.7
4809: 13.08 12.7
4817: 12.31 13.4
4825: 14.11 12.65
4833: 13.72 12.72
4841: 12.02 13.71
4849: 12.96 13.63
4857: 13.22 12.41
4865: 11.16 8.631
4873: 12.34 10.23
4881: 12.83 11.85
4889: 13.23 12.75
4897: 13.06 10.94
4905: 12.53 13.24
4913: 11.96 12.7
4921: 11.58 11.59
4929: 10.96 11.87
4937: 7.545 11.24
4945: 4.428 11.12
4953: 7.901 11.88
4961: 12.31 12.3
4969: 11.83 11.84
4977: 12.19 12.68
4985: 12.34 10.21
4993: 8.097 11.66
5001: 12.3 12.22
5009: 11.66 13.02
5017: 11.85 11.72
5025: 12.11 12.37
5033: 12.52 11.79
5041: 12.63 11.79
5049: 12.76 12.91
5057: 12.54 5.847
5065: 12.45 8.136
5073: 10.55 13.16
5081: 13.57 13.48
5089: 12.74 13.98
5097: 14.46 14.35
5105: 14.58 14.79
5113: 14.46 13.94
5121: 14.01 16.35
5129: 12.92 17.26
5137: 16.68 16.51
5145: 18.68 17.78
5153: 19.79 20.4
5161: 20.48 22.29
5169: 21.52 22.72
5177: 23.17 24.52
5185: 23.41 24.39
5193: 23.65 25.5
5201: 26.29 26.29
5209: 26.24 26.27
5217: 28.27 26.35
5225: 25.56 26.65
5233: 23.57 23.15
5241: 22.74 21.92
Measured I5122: 2.32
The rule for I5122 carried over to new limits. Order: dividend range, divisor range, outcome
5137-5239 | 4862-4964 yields 2.31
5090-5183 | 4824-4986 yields 1.64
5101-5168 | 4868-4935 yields 1.56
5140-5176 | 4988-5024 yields 1.87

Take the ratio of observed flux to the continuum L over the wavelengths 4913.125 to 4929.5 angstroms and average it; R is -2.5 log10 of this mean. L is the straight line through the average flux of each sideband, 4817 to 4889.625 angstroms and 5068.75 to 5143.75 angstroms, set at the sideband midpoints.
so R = 0.10 mag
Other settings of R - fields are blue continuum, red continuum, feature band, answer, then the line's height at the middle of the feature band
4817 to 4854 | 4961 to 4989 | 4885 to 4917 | 0.012 mag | 12.6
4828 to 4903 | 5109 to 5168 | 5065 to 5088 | 0.333 mag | 16.1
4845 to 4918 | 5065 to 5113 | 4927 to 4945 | 0.268 mag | 12.5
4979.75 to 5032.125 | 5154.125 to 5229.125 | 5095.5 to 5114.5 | 0.258 mag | 18.4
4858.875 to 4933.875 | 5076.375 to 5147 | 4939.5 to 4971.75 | 0.218 mag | 12.7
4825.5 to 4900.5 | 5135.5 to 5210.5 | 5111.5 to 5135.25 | 0.354 mag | 20.6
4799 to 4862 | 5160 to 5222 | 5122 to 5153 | 0.338 mag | 22.8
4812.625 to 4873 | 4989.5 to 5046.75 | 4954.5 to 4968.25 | 0.007 mag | 12.1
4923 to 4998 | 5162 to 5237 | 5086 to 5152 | 0.296 mag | 20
